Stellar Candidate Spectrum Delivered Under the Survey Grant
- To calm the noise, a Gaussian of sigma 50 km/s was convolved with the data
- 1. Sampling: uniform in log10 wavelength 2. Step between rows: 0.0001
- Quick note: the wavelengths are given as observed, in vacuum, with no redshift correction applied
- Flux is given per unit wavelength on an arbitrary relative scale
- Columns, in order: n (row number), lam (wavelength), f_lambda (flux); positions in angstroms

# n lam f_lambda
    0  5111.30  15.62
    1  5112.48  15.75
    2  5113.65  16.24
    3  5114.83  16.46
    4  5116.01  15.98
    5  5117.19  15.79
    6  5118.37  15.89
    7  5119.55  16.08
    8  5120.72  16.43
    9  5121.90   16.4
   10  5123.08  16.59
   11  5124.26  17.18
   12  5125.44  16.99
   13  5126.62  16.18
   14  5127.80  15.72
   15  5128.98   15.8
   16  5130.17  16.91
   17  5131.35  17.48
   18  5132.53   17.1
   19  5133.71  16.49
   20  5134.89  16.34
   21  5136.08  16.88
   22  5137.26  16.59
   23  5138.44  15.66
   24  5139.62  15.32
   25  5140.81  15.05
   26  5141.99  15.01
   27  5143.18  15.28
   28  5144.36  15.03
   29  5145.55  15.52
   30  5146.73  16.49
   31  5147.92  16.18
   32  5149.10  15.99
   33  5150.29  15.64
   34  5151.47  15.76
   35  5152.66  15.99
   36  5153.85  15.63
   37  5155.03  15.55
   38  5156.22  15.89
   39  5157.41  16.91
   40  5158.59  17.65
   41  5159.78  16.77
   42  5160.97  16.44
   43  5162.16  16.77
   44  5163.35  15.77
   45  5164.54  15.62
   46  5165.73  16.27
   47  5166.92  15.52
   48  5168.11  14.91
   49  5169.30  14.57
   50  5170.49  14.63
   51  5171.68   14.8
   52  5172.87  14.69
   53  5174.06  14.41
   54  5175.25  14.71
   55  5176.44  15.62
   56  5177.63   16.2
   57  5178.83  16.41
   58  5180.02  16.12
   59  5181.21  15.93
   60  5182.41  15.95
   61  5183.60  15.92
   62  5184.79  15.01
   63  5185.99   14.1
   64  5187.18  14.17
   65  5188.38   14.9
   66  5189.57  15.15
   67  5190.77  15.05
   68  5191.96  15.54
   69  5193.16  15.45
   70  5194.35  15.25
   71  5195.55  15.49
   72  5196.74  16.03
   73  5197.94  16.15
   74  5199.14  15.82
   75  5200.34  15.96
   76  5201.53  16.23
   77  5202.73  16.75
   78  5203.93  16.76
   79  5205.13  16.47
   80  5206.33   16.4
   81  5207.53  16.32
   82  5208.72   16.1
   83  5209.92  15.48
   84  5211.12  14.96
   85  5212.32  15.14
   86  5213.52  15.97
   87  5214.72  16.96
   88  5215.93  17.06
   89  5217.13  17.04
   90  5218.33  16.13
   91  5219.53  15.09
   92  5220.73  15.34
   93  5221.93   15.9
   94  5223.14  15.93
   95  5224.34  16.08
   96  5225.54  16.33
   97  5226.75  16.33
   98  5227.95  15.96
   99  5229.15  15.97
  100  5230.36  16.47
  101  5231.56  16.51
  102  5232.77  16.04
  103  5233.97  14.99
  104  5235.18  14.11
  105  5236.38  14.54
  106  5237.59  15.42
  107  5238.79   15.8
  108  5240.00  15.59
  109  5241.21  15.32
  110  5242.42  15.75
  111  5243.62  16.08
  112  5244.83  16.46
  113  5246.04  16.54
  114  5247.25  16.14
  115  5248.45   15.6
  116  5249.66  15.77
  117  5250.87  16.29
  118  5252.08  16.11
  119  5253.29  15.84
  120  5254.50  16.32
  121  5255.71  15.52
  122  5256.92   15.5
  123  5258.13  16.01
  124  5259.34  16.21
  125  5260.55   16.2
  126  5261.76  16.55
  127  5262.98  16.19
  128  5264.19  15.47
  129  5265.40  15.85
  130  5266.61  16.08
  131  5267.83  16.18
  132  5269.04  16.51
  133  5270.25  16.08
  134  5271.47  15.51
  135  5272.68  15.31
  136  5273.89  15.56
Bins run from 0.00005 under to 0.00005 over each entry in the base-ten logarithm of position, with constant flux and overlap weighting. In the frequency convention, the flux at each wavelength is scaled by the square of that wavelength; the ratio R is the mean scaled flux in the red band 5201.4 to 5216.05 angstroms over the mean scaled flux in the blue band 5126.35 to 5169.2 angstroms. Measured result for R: 1.0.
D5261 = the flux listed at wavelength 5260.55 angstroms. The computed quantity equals 16.2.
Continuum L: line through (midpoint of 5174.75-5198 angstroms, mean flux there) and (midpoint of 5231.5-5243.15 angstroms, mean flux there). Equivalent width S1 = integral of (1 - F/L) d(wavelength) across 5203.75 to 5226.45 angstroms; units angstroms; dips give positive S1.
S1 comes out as -0.99 angstroms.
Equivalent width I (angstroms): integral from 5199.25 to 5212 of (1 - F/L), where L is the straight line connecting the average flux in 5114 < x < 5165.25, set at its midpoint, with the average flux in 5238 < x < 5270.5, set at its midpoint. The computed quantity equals 0.0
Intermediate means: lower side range 16.2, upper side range 16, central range 16.1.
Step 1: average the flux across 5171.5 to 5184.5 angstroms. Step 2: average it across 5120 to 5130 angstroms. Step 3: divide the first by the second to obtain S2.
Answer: 0.95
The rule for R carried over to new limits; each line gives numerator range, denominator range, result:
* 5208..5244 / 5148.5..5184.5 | 1.03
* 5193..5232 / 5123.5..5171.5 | 1.03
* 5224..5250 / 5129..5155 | 1.02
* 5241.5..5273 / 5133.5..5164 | 1.04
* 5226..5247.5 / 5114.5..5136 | 1.00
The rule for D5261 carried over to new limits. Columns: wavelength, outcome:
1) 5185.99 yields 14.1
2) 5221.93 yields 15.9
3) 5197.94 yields 16.15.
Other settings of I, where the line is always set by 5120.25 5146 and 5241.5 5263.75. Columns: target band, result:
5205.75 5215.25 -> 0.1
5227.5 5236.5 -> 0.2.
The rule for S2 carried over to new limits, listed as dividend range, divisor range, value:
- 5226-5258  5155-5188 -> 1.01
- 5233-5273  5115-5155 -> 0.98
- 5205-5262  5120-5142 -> 0.97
